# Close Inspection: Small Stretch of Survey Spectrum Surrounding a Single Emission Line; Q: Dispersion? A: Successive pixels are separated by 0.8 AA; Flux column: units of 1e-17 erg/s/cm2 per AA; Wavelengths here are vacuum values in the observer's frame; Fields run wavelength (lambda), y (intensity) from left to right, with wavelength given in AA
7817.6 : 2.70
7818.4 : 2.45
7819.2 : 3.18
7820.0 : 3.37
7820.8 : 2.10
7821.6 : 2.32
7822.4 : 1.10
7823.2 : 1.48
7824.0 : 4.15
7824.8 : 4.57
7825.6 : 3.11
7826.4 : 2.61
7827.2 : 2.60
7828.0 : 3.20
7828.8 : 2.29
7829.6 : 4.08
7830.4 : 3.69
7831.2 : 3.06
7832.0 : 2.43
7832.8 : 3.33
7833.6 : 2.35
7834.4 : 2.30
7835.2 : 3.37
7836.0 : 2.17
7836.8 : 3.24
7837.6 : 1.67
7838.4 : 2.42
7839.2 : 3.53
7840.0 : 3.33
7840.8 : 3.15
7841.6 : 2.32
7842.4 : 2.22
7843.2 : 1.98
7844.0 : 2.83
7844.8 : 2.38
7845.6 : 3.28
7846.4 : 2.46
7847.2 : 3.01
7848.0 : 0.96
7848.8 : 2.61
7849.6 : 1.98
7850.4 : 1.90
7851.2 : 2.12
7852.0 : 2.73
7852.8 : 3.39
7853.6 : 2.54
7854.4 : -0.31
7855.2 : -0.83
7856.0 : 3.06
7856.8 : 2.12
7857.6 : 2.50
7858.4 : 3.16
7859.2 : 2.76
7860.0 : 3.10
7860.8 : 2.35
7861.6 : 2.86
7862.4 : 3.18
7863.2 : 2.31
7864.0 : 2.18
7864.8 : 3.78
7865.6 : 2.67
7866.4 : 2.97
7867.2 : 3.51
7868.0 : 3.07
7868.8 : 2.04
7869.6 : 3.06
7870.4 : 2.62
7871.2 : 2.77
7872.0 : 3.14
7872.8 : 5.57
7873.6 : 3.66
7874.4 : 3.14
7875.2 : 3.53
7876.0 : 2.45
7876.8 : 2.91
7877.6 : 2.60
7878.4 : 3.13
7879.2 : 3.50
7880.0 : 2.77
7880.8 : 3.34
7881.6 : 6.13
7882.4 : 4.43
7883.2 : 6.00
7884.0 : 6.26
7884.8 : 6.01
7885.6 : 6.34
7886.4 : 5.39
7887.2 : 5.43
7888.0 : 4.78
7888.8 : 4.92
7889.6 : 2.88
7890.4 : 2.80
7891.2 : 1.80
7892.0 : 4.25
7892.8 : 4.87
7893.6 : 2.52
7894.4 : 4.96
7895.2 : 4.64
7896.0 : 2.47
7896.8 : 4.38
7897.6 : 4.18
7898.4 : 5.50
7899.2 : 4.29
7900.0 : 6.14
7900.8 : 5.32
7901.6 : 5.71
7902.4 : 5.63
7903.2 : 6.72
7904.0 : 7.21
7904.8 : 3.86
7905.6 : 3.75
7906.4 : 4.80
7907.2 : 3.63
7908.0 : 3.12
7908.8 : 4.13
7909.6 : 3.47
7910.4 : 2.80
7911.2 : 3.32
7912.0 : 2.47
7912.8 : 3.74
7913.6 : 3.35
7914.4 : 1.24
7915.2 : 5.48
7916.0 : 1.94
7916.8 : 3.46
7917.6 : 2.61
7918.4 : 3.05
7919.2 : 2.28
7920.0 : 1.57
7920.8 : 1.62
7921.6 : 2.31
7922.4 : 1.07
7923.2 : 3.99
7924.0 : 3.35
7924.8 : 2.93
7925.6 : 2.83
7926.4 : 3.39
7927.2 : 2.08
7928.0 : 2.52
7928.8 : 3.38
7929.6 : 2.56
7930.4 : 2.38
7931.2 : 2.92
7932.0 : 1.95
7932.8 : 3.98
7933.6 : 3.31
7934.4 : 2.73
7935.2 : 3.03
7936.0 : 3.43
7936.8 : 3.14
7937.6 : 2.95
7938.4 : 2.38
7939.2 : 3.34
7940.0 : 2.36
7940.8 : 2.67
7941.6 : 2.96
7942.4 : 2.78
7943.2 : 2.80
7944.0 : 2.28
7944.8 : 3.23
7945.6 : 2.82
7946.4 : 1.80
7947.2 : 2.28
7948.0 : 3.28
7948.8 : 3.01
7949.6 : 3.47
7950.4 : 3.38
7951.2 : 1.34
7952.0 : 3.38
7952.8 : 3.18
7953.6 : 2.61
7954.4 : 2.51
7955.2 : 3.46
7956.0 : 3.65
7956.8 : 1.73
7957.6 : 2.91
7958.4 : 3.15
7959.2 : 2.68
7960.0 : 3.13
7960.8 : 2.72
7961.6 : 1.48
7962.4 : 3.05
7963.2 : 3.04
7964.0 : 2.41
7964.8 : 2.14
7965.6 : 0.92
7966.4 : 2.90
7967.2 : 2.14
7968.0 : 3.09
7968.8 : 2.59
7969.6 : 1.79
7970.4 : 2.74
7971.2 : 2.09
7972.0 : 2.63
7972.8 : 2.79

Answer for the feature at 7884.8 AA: [S II]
